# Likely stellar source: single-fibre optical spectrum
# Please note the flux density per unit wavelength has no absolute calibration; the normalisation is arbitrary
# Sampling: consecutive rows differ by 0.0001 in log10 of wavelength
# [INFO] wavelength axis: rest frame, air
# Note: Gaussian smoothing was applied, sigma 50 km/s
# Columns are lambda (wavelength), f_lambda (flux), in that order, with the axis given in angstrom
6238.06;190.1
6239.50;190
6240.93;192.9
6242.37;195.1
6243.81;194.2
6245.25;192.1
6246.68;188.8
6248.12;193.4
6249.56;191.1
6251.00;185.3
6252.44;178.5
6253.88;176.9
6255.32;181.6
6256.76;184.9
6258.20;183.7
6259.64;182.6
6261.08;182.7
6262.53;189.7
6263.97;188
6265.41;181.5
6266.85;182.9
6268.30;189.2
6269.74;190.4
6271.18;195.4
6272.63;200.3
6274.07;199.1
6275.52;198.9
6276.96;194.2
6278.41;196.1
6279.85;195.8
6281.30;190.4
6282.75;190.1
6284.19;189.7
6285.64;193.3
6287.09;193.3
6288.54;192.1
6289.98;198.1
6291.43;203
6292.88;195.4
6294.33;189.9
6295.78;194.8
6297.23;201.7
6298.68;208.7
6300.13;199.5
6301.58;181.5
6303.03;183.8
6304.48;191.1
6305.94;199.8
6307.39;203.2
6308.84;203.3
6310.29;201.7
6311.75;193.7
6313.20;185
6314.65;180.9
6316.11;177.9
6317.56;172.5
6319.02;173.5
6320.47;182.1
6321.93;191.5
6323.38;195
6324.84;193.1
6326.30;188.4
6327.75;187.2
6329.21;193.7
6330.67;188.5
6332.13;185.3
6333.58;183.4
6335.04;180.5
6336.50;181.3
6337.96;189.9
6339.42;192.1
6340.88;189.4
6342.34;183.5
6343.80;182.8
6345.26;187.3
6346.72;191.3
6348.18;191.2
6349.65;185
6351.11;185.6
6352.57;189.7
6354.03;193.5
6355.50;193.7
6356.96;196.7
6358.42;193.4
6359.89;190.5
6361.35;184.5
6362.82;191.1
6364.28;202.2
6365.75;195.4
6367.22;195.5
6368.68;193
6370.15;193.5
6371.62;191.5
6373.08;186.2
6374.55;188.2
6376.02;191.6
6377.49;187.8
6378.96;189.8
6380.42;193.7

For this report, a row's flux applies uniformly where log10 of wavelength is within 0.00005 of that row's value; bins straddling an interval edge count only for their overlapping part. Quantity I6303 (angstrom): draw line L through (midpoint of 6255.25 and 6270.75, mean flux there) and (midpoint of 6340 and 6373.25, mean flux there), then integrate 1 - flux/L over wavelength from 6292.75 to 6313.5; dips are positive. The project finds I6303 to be -0.9 angstrom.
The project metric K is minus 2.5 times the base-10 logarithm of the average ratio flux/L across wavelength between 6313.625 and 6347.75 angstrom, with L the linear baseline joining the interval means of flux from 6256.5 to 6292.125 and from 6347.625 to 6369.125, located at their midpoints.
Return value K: 0.04 mag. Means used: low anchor 192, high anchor 192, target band 186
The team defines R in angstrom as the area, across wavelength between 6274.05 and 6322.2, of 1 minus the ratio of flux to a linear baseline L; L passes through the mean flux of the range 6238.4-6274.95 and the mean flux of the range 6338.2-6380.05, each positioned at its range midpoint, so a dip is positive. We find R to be -0.8 angstrom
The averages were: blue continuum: 188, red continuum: 191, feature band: 192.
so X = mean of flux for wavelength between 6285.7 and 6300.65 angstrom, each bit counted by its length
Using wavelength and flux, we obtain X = 197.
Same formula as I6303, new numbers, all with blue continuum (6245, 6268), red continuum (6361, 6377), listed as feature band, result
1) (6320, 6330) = -0.1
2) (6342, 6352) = 0.2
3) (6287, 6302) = -0.7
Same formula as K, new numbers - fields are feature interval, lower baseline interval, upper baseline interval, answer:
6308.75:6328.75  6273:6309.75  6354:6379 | 0.04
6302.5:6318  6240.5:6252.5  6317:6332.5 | -0.02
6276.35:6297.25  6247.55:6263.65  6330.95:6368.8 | -0.05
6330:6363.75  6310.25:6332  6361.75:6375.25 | 0.01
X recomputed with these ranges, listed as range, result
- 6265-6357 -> 191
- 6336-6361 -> 189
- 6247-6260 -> 184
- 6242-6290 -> 190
